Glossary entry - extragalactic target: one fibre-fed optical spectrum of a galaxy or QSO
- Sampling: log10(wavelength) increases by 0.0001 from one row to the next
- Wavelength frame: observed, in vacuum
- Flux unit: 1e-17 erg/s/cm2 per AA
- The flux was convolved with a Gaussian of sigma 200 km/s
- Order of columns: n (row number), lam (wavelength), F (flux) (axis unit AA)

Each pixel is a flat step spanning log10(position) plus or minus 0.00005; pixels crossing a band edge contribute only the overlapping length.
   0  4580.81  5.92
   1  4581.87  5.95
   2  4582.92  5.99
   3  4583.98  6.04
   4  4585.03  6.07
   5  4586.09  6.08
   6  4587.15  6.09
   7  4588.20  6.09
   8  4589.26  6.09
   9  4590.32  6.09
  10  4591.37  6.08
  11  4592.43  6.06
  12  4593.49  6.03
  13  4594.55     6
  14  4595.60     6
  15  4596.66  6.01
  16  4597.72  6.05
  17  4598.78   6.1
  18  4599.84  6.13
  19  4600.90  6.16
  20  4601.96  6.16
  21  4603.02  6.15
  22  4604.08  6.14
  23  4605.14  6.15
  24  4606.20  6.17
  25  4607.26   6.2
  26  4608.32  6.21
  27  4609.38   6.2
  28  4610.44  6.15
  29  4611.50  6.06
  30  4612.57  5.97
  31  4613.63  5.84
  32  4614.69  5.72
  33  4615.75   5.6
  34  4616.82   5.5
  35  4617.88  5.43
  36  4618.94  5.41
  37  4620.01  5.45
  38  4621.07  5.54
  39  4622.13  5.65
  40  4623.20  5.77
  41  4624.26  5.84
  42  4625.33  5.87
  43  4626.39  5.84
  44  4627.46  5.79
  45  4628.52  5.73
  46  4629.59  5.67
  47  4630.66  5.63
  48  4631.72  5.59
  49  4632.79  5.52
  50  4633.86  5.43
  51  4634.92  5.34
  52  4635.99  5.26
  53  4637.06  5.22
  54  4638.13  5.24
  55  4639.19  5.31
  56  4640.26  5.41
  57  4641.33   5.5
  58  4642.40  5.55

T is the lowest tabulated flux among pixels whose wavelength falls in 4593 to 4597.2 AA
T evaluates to 6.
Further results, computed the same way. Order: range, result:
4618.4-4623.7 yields 5.41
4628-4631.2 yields 5.63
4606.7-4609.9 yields 6.2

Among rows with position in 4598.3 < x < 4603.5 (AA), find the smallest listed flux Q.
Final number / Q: 6.1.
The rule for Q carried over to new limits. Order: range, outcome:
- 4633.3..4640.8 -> 5.22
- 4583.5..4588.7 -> 6.04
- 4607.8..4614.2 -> 5.84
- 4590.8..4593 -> 6.06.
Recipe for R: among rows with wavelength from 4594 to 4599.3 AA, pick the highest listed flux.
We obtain 6.1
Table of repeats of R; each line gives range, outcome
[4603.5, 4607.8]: 6.2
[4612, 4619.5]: 5.97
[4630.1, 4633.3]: 5.63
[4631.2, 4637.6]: 5.59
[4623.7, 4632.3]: 5.87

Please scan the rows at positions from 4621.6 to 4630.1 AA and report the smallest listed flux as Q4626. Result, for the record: 5.65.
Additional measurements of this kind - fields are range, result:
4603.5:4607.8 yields 6.14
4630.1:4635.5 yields 5.34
